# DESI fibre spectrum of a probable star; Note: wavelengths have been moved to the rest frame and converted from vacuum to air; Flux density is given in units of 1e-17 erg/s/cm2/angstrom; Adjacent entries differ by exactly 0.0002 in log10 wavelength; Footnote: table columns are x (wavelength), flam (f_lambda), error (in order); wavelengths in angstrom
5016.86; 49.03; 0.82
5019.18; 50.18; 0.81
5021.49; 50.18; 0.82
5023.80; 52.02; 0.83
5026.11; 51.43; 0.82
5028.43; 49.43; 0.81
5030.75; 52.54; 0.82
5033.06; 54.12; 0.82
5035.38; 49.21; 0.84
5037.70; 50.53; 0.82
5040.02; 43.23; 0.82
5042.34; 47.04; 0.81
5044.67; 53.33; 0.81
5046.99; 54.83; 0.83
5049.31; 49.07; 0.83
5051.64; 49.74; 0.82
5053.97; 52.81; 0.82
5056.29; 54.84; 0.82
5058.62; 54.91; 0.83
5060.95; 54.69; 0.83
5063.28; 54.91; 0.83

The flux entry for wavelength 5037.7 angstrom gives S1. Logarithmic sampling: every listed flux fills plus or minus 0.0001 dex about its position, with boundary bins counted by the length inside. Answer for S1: 50.53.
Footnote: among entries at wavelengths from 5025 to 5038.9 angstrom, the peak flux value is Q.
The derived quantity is 54.12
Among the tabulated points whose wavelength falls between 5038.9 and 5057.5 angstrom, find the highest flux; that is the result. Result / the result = 54.84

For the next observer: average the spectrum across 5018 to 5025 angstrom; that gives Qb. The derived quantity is 50.8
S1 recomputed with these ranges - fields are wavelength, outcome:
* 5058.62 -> 54.91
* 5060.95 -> 54.69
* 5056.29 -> 54.84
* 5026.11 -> 51.43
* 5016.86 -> 49.03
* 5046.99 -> 54.83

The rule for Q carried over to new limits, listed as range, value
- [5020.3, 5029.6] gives 52.02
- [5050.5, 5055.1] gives 52.81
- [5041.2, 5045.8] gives 53.33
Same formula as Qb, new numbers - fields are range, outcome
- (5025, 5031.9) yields 51.1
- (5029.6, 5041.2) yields 49.9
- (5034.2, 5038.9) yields 49.8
